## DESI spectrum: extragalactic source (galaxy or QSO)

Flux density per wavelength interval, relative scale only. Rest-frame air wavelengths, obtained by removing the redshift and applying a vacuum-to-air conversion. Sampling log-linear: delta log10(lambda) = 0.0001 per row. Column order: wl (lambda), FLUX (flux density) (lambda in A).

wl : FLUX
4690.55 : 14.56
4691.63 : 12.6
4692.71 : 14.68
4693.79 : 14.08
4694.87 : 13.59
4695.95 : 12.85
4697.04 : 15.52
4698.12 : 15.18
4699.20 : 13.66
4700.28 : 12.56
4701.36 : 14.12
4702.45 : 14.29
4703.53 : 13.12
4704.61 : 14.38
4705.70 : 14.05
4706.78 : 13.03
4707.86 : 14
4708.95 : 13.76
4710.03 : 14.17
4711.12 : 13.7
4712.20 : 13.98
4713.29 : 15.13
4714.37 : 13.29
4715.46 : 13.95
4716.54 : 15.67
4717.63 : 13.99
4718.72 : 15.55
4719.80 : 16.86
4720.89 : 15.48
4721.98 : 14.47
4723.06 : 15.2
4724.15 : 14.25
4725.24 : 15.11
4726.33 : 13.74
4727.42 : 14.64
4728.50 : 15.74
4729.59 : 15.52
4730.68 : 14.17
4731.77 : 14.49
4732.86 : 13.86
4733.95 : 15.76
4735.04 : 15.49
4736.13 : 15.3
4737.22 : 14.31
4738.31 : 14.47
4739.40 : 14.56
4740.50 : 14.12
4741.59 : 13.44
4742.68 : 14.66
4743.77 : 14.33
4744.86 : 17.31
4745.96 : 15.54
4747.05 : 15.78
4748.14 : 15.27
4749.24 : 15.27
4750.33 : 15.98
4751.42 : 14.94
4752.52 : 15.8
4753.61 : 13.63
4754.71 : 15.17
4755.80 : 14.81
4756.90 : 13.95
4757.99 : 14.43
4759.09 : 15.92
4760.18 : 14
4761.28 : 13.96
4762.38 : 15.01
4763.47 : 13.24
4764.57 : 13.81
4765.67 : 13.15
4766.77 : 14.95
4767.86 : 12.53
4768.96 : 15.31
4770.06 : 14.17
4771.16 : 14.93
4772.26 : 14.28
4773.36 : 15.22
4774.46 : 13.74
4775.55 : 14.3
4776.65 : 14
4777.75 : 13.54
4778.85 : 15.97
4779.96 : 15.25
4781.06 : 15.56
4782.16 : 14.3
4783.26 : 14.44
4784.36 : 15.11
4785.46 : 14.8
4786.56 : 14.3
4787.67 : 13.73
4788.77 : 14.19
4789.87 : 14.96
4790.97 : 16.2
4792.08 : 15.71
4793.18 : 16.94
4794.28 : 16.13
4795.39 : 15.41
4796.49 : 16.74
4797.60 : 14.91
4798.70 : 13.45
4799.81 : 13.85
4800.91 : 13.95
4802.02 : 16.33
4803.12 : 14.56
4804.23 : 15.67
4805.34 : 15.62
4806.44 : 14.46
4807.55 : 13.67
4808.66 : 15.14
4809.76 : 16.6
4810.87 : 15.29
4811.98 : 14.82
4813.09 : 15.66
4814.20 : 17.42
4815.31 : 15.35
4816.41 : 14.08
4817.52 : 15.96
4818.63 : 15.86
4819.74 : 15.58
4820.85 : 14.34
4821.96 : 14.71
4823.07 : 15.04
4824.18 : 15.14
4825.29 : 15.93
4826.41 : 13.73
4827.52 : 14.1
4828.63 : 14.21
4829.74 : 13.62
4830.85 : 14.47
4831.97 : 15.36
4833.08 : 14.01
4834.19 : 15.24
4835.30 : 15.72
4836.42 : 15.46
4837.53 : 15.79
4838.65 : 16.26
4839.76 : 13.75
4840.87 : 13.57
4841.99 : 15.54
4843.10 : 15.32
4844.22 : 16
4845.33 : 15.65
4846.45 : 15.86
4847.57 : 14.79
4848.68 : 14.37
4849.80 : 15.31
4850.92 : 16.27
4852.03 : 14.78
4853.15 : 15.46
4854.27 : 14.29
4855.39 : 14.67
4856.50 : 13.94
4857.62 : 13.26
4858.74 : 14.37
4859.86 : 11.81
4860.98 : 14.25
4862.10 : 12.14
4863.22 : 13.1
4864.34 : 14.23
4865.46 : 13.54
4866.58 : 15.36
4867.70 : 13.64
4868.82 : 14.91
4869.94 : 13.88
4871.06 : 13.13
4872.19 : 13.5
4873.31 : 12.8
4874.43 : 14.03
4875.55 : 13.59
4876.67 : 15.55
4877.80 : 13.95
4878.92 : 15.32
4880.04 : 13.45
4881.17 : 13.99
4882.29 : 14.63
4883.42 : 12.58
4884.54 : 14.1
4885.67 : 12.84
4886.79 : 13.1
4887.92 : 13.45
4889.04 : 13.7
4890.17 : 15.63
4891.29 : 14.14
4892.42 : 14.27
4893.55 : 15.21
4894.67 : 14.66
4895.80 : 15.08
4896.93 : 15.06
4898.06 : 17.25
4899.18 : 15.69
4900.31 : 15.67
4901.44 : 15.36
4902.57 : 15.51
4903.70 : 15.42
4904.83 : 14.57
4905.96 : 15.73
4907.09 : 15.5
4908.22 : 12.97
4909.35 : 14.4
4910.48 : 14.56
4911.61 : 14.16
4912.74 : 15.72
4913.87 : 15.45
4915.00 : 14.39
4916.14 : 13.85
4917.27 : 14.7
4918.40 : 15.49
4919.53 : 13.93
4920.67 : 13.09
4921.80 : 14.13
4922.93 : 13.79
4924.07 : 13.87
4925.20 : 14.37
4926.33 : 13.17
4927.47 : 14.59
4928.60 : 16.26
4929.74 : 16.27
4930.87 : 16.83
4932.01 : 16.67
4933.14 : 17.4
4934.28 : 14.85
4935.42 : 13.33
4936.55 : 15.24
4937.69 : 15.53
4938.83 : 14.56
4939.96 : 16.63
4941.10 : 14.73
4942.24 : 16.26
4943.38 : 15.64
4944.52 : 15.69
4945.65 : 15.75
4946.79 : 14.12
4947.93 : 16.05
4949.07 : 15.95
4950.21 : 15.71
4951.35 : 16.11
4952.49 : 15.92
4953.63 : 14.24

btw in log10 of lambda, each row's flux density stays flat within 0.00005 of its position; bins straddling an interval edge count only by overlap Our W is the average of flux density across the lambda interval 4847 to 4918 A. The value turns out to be 14.4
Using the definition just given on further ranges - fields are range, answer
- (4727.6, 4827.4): 14.9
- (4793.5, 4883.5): 14.7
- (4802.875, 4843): 15.1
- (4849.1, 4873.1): 14.1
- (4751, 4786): 14.5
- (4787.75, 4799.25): 15.4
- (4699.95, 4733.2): 14.4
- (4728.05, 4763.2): 14.9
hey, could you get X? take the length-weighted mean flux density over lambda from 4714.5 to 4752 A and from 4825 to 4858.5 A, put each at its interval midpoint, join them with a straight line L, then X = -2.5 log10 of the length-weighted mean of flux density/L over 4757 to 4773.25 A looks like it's 0.05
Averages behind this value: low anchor 15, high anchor 14.9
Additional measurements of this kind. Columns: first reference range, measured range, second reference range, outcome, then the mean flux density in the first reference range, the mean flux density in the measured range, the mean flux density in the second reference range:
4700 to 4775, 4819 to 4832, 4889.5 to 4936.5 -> 0.007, 14.6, 14.7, 15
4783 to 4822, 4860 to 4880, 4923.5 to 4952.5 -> 0.106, 15.2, 13.9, 15.4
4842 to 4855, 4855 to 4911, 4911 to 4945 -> 0.066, 15.3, 14.3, 15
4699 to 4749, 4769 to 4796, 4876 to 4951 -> -0.016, 14.6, 14.9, 14.9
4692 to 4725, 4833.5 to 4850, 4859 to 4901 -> -0.078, 14.3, 15.2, 14.1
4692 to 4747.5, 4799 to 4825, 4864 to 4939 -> -0.045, 14.5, 15.2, 14.6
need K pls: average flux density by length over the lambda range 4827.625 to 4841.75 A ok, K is 14.8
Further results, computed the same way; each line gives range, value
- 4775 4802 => 14.9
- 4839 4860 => 14.8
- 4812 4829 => 15.1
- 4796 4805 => 14.9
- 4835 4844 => 15.2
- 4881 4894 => 14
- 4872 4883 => 14.1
